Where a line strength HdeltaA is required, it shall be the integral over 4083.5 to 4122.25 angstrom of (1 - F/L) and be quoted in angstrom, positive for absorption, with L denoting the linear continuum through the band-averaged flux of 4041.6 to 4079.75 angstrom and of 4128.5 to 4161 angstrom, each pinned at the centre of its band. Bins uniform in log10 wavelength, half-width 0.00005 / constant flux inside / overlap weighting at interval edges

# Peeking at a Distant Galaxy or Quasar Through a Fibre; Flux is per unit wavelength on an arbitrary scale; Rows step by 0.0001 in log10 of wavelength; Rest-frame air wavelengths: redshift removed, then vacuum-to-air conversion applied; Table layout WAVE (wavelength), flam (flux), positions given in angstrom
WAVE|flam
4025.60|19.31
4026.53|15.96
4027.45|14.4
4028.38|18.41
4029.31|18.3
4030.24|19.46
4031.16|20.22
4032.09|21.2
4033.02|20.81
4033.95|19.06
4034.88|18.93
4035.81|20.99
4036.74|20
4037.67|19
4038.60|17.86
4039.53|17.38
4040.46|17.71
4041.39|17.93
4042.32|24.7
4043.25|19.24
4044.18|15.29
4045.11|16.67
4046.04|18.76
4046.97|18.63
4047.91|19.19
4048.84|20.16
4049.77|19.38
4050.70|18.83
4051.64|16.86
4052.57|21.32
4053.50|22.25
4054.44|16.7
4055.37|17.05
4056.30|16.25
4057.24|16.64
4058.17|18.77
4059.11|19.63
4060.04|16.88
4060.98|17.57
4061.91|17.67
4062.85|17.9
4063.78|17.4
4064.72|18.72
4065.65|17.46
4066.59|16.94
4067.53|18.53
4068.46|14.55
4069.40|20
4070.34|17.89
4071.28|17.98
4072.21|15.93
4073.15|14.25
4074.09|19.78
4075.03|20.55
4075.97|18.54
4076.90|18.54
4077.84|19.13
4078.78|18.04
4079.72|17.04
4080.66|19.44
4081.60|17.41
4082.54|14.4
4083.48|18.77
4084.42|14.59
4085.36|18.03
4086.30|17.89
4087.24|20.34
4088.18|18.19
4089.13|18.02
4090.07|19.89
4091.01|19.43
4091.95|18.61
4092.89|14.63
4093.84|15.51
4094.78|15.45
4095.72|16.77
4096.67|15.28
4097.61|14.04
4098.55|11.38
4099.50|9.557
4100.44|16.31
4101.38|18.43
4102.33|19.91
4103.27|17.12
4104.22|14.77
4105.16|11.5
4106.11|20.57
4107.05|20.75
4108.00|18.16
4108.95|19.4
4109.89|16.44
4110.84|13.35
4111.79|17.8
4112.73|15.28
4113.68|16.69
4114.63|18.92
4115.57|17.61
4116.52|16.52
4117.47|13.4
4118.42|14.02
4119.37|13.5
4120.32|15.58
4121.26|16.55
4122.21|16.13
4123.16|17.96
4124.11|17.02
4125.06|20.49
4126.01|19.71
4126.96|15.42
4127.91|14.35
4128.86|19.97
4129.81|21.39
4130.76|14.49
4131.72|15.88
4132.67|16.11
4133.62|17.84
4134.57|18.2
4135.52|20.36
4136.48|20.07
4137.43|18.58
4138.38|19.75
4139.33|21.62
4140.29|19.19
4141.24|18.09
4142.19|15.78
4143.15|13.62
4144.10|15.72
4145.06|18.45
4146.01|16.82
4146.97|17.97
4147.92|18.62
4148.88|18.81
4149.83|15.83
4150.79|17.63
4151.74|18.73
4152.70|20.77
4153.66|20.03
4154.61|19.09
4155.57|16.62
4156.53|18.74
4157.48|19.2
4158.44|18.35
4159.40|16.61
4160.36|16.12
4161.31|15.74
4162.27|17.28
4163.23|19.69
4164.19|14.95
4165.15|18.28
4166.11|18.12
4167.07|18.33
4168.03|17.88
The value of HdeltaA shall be 3.5 angstrom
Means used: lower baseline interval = 18.2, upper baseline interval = 18.1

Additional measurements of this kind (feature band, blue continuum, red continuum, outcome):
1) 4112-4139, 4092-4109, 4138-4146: -0.3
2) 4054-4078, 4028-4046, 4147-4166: 1.4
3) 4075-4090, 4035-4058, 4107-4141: 0.1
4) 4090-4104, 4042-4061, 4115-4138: 1.3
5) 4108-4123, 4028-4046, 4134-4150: 1.8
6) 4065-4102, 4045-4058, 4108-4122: 0.5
